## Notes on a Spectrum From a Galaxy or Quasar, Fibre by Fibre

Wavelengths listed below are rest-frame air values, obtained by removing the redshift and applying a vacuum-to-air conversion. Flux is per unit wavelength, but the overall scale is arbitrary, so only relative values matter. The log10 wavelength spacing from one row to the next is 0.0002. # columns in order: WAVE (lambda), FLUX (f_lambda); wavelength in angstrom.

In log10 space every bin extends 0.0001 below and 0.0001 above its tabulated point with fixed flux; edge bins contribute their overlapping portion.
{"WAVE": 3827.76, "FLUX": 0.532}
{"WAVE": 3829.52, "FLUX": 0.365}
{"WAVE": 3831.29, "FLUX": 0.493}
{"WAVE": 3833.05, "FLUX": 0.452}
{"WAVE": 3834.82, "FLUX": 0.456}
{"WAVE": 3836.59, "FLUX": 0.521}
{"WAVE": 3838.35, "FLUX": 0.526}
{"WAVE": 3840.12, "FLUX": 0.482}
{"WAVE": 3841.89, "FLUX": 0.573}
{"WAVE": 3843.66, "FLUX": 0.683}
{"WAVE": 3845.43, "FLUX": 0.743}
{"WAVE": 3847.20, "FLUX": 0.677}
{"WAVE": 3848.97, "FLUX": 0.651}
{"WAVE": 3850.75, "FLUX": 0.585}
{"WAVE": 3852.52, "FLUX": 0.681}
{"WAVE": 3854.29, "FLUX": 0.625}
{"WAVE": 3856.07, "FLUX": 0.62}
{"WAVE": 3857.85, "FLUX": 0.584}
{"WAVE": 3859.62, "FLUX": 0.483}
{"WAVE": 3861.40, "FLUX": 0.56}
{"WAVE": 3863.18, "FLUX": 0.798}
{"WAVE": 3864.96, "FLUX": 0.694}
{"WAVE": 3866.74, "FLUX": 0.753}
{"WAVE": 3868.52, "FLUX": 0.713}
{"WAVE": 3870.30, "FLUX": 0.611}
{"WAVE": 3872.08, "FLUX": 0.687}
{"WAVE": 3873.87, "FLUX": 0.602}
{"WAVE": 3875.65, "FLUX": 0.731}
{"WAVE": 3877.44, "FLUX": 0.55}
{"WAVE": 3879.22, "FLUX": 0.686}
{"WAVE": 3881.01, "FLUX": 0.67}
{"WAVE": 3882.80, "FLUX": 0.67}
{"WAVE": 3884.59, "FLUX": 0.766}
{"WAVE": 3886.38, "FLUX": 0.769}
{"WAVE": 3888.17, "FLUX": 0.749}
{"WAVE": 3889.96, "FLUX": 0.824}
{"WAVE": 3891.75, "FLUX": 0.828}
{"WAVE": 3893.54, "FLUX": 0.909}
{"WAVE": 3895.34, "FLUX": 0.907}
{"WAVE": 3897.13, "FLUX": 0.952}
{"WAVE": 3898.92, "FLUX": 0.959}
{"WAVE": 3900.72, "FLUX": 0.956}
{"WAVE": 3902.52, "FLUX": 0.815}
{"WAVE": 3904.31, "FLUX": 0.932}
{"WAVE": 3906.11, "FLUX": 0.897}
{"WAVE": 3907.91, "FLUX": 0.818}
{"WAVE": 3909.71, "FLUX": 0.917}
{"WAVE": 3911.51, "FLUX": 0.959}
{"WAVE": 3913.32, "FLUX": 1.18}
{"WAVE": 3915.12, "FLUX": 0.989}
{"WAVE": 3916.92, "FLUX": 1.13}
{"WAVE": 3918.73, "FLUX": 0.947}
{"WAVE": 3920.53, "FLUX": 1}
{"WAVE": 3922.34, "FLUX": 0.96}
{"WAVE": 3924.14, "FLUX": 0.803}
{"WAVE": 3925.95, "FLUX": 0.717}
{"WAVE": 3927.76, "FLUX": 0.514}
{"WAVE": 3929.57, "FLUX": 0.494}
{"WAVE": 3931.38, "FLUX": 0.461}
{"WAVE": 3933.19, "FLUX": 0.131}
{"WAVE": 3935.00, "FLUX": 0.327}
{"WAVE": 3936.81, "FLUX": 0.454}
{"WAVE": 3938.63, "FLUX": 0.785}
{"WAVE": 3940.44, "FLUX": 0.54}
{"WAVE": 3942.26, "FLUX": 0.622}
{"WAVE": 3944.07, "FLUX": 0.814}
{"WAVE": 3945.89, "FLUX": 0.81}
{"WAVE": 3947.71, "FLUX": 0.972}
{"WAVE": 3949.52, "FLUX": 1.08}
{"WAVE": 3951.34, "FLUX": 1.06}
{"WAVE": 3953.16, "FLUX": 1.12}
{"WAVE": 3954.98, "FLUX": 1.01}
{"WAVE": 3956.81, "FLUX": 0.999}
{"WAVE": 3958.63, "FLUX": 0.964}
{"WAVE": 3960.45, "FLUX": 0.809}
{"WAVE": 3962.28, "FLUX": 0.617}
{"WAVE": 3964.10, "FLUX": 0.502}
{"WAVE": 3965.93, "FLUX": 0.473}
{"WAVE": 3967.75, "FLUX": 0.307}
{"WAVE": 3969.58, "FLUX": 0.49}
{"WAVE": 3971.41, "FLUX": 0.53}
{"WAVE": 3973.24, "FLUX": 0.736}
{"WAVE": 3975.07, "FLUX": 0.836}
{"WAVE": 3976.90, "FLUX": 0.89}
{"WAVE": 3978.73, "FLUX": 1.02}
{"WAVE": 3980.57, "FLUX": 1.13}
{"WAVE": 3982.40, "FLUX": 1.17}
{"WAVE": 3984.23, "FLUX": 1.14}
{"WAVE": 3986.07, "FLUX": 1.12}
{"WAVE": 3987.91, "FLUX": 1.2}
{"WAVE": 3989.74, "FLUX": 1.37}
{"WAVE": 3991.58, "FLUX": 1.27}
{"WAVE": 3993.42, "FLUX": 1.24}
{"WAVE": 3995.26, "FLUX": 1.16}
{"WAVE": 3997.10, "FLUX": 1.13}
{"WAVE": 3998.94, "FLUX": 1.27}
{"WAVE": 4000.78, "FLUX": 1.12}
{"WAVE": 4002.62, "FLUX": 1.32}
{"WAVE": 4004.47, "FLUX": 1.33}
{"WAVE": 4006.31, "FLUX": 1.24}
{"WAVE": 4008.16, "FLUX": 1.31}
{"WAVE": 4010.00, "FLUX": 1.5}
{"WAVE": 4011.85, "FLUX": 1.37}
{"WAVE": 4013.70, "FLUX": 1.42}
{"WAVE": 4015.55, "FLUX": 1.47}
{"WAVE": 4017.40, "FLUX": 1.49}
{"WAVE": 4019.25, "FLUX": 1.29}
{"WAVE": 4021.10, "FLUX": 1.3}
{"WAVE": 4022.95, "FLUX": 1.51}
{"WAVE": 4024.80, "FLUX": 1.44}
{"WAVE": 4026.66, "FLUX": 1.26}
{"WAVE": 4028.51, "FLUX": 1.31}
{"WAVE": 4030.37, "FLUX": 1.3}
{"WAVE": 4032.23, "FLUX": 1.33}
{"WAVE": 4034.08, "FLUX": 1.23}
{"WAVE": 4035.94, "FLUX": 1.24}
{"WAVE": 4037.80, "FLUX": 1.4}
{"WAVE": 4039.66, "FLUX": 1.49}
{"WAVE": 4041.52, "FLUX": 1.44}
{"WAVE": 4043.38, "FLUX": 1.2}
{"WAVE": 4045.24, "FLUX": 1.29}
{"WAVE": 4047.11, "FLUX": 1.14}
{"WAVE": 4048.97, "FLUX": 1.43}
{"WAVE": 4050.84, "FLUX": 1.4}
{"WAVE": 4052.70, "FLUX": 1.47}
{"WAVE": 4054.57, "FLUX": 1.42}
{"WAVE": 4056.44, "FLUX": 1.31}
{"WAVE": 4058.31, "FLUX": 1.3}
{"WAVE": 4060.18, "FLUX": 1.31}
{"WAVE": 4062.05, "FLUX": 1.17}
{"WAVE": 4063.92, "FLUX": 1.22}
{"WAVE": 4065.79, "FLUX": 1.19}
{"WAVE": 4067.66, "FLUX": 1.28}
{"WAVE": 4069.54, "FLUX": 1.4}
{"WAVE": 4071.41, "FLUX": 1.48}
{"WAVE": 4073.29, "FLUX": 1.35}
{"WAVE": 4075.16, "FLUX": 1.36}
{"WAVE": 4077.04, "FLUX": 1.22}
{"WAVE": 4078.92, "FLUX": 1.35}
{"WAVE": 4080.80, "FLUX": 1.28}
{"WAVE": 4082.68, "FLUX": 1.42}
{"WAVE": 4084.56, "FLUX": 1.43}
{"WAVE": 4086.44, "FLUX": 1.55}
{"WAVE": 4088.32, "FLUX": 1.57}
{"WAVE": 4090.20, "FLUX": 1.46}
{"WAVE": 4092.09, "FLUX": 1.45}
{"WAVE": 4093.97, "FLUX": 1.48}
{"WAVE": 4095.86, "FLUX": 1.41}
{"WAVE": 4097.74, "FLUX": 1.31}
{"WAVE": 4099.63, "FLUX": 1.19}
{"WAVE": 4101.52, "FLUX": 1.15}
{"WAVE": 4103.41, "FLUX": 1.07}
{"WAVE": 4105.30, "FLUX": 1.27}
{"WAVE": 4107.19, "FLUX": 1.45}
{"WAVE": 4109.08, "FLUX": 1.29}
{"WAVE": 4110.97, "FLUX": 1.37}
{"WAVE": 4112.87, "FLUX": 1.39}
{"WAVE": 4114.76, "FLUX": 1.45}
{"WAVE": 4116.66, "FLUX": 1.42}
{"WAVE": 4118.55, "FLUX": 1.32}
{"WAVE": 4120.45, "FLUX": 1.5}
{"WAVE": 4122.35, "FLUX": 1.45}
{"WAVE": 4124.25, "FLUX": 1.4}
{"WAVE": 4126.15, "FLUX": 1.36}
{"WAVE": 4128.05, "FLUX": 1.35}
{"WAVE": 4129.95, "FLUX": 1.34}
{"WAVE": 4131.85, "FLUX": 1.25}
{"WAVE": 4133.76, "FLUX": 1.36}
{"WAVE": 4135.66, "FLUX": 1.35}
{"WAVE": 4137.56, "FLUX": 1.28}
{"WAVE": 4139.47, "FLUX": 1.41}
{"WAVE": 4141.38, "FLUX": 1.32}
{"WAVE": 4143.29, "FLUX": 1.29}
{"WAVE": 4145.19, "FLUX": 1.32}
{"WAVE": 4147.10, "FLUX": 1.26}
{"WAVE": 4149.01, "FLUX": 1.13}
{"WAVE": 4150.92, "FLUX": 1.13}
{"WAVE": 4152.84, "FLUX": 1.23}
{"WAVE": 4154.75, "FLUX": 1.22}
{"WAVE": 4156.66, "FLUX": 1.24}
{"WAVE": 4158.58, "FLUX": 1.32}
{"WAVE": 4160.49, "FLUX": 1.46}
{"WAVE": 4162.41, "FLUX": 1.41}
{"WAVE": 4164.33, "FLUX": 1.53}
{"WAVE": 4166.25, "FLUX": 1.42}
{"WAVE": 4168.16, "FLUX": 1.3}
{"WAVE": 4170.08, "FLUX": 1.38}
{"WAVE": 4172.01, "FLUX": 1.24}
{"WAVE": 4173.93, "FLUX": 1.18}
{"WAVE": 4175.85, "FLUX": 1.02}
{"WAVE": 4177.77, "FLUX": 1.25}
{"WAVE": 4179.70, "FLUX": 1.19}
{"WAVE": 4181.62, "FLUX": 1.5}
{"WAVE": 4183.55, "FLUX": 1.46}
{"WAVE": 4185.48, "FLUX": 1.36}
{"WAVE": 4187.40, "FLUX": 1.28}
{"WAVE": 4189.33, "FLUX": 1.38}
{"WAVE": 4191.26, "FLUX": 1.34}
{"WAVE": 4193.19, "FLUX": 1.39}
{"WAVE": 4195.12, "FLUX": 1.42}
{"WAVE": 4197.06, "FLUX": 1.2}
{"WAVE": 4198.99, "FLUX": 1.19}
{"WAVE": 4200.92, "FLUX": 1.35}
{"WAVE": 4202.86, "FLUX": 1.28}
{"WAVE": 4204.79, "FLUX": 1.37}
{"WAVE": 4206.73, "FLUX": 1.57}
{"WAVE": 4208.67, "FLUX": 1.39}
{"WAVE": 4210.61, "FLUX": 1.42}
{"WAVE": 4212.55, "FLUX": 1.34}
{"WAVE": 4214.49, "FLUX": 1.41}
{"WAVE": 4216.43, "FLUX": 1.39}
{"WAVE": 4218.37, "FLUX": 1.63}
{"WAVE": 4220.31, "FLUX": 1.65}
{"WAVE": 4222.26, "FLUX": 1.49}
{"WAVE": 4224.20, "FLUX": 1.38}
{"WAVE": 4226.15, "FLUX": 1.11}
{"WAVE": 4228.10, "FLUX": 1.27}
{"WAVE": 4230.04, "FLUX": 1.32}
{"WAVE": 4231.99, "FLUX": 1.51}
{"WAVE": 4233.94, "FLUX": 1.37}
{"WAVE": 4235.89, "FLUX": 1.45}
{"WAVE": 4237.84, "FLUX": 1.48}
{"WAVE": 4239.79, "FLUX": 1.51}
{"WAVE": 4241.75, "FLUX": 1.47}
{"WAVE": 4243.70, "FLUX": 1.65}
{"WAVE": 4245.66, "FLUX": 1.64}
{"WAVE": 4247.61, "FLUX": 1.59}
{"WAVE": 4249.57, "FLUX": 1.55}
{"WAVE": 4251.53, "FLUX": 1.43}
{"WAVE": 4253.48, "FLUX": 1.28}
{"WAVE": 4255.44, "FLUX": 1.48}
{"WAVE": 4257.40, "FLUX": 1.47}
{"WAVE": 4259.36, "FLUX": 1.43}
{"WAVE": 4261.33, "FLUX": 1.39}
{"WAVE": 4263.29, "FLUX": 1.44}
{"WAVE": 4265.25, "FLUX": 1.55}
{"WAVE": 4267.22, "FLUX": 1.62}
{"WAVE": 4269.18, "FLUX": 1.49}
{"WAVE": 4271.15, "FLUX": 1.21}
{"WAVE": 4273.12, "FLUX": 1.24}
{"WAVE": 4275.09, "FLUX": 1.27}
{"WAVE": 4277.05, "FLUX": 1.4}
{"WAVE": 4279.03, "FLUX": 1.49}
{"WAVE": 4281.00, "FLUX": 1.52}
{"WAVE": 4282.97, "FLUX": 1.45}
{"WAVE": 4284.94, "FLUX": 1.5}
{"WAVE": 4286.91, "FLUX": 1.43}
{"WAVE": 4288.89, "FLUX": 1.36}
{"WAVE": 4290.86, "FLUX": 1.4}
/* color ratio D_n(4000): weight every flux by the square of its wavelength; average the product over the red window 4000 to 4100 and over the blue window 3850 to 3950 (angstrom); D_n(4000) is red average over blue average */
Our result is 1.9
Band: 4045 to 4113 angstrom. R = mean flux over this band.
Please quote 1.34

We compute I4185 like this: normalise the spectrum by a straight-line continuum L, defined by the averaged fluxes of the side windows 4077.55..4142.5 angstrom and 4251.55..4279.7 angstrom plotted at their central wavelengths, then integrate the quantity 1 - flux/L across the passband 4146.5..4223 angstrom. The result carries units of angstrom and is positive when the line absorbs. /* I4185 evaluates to 2.4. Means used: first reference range 1.36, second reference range 1.41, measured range 1.34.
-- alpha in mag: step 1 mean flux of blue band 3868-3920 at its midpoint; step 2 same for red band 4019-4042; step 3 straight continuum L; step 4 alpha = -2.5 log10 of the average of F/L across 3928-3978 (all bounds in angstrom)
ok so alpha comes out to 0.46 mag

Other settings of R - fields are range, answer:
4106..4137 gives 1.38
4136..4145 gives 1.33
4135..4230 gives 1.34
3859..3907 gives 0.76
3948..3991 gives 0.899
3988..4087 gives 1.33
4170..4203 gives 1.3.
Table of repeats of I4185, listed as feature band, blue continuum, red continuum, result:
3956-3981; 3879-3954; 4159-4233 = 5.1 angstrom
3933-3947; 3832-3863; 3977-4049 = 5.6 angstrom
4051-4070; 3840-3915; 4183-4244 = -3.6 angstrom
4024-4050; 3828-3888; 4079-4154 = -4.6 angstrom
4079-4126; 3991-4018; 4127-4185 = -2.6 angstrom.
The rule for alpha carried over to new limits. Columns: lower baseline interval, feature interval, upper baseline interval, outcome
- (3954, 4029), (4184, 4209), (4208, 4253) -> 0.04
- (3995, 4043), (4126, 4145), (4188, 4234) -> 0.03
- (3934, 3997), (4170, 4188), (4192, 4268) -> 0.04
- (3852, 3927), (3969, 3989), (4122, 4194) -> 0.03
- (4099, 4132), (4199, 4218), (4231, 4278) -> 0.02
